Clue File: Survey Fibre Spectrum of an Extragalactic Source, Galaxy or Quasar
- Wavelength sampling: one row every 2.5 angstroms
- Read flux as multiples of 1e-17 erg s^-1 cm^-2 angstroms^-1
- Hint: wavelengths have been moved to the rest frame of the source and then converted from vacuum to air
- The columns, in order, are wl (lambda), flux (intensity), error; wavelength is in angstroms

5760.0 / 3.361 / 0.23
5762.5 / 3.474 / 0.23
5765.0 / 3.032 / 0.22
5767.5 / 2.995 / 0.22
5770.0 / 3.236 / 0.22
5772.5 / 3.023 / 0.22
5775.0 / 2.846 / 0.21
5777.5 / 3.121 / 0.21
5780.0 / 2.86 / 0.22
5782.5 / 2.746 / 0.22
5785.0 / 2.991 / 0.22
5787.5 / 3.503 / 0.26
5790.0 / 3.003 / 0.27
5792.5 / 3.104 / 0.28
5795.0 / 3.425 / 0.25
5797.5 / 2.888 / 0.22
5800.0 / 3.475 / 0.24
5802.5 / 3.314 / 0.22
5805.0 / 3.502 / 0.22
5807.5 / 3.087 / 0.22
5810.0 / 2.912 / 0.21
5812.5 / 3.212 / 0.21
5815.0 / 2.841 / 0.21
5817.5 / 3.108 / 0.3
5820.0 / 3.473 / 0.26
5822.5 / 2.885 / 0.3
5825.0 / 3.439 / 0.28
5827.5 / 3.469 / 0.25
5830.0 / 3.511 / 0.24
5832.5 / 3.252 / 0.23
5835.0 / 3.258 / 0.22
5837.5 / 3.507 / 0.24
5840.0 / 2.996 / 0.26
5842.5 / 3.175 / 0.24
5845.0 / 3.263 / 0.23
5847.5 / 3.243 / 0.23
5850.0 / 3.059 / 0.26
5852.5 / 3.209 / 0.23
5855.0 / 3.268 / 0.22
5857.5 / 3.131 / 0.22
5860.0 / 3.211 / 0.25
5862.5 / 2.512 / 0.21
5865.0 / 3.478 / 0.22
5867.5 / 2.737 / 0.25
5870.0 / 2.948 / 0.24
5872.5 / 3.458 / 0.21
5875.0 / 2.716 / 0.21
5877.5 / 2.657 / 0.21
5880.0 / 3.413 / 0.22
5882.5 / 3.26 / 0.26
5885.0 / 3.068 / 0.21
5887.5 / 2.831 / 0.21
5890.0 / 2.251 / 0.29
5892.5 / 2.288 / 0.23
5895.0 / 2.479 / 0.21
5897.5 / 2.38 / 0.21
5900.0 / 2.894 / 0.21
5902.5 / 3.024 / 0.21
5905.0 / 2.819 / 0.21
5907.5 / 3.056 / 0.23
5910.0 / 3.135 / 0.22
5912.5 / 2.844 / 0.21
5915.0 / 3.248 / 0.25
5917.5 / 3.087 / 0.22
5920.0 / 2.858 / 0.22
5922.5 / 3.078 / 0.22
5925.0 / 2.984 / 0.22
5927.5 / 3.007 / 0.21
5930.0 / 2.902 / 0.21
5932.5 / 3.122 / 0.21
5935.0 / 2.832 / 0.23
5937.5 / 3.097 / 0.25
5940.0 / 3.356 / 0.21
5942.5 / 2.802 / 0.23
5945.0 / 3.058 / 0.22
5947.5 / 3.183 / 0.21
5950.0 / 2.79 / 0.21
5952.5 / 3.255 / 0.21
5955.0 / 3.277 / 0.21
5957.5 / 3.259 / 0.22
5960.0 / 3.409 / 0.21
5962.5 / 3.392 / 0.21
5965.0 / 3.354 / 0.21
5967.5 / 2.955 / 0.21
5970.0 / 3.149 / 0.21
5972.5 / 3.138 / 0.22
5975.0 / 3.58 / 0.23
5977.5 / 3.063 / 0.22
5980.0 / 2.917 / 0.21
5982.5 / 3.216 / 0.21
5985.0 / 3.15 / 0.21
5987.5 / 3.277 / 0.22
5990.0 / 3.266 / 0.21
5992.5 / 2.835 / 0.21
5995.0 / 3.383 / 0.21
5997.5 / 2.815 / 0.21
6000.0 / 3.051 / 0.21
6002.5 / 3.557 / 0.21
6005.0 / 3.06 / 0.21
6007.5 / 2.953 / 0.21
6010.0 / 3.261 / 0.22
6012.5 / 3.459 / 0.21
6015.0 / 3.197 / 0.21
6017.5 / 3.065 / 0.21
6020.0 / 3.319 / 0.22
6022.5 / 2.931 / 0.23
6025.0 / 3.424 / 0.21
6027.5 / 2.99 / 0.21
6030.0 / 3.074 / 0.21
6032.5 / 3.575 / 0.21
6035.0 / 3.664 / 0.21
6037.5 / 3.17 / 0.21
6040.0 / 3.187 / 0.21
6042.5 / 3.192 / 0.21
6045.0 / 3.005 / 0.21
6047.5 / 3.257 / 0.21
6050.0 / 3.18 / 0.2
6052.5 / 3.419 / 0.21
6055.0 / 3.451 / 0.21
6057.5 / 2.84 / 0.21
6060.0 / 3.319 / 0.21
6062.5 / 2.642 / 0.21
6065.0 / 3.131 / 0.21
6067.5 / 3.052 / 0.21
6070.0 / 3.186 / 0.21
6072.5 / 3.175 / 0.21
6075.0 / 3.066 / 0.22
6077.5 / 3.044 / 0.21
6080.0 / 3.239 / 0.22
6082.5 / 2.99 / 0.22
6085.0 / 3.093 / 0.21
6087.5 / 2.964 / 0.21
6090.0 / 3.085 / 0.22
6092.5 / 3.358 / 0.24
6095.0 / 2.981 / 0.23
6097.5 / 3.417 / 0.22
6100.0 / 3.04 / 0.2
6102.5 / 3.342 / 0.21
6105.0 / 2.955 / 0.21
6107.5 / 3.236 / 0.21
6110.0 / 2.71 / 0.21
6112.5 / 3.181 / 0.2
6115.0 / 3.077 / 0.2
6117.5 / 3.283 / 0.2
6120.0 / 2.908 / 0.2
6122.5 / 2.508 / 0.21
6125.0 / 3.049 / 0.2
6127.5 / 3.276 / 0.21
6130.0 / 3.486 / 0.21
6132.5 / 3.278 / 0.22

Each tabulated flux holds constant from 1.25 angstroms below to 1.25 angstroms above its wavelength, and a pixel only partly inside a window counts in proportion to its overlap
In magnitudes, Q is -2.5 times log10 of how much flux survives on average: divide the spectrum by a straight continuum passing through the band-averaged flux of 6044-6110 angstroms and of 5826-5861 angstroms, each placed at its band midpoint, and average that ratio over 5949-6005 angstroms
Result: 0.00 mag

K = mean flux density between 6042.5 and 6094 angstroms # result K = 3.13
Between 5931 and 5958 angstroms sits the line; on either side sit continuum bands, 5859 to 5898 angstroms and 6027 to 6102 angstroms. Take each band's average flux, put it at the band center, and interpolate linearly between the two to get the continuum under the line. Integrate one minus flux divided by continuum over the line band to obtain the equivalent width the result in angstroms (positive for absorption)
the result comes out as -1.07 angstroms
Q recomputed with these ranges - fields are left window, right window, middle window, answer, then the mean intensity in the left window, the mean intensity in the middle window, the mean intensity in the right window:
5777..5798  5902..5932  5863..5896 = 0.05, 3.08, 2.89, 3.01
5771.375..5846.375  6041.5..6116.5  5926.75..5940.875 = 0.04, 3.17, 3.05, 3.12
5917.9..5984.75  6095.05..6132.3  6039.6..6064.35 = -0.01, 3.12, 3.15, 3.11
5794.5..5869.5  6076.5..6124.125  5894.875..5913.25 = 0.11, 3.19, 2.85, 3.07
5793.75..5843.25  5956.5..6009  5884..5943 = 0.11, 3.24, 2.89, 3.18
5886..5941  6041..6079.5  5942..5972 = -0.07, 2.89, 3.17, 3.13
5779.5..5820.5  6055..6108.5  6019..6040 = -0.05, 3.14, 3.26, 3.11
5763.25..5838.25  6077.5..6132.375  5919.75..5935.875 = 0.06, 3.17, 2.98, 3.11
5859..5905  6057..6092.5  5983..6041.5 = -0.07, 2.86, 3.2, 3.07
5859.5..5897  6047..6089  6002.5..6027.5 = -0.05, 2.87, 3.19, 3.12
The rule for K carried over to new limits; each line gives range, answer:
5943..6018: 3.17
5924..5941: 3.04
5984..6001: 3.11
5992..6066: 3.18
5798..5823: 3.18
